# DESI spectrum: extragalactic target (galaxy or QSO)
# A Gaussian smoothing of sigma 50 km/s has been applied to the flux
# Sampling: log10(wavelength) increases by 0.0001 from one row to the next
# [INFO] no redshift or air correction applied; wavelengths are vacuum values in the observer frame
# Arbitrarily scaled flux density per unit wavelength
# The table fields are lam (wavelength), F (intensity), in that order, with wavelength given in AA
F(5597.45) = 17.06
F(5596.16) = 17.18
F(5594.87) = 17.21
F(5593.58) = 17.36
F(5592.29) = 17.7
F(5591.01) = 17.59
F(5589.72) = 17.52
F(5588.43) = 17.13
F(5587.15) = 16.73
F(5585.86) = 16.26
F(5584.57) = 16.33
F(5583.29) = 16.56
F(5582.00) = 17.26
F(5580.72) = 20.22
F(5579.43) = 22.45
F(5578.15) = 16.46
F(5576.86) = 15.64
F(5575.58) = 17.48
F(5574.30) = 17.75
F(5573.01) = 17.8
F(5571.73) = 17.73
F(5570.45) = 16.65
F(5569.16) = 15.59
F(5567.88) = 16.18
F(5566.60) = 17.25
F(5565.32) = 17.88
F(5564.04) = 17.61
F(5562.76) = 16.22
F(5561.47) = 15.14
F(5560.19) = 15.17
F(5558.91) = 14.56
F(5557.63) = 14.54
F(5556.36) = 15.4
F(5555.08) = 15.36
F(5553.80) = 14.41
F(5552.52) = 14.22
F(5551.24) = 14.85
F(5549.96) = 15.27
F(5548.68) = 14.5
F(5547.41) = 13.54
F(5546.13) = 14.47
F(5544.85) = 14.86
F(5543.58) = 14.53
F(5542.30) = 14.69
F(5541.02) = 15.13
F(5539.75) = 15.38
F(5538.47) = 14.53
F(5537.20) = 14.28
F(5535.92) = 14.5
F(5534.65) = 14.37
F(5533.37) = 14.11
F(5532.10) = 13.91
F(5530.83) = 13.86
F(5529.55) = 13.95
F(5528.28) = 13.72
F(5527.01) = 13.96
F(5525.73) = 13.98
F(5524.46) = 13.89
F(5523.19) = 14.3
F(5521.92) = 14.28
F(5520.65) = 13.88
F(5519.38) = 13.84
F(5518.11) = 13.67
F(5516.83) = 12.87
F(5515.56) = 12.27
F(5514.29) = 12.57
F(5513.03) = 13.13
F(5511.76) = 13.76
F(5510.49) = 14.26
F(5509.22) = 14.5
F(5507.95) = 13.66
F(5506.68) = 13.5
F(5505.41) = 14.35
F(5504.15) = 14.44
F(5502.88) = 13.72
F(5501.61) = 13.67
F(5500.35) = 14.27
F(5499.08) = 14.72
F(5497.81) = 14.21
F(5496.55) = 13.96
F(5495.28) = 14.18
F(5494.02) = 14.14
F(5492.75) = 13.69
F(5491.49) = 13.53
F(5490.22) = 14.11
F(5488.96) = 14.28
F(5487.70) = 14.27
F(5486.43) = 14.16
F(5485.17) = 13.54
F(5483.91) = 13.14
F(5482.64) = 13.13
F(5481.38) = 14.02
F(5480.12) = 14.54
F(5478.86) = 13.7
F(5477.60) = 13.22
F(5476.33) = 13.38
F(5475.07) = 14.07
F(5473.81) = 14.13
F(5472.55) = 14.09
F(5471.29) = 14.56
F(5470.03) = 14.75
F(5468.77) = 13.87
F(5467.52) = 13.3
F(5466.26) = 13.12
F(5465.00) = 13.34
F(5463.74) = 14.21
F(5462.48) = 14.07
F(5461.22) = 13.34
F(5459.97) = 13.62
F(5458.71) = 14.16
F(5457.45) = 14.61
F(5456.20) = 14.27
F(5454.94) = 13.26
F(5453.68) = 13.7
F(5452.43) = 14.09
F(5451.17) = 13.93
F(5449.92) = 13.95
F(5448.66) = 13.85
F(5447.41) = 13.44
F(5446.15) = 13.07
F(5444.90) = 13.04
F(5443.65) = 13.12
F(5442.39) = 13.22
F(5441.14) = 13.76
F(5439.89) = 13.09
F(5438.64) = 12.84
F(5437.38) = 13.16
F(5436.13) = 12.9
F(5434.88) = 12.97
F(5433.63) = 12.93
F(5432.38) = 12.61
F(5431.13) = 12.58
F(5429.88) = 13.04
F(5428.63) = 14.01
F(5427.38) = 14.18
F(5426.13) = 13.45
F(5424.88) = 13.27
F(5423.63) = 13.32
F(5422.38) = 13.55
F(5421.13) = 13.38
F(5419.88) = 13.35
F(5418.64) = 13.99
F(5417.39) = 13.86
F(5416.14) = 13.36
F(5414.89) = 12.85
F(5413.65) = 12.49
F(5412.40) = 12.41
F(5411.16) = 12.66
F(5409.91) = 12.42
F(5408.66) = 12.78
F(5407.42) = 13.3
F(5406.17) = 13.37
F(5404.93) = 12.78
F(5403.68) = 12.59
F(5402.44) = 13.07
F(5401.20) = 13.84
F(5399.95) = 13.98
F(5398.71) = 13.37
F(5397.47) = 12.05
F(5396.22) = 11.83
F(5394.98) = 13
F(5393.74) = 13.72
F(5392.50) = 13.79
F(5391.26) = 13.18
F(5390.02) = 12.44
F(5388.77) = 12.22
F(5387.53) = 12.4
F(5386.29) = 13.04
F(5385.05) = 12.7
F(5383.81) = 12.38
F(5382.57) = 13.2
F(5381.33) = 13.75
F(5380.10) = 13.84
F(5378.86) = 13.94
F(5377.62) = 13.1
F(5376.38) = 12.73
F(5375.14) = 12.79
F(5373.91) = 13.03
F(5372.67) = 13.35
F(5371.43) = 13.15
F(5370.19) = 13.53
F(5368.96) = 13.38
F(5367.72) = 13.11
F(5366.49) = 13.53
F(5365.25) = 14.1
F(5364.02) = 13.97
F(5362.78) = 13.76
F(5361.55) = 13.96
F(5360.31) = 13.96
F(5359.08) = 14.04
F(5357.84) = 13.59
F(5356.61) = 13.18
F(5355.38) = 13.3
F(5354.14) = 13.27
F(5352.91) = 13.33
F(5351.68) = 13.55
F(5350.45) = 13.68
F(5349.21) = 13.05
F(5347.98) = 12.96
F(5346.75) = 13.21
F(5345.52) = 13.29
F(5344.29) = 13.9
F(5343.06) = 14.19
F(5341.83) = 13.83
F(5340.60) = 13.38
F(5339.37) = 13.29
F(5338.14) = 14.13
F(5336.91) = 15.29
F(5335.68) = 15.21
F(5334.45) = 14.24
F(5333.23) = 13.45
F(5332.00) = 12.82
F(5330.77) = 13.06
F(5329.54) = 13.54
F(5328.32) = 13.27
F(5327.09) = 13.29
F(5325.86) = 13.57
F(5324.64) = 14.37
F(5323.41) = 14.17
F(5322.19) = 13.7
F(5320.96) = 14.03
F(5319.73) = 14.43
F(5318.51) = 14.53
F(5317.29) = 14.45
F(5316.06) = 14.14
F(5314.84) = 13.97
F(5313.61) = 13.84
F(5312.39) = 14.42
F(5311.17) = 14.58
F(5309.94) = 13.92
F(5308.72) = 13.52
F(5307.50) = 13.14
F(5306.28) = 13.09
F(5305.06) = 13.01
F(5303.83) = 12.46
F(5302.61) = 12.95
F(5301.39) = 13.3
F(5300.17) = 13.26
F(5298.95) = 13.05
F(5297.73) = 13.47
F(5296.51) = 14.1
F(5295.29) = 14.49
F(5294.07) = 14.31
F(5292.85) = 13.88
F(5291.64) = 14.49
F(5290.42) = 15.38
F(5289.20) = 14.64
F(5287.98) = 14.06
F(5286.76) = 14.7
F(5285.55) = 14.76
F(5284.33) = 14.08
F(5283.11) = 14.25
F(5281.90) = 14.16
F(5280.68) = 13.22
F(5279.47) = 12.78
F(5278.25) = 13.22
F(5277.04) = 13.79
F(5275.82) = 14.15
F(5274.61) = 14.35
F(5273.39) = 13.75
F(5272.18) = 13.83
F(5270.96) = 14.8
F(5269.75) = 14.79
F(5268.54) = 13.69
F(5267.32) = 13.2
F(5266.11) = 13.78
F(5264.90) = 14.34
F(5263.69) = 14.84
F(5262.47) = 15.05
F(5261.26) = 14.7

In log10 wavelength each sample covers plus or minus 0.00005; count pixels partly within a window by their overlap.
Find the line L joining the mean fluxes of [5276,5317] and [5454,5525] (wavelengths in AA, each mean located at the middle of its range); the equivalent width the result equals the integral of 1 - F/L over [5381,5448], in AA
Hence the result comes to 3.6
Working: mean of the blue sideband 13.8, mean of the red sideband 13.8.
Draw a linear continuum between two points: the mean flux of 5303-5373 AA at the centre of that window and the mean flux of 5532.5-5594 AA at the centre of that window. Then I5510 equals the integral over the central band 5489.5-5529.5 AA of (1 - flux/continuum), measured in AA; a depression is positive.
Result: 4.3 AA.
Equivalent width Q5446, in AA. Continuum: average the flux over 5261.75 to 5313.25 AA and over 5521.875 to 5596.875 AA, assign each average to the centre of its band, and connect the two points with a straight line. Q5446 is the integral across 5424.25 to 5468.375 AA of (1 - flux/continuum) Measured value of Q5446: 4.6 AA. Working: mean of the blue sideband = 13.9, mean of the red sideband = 15.8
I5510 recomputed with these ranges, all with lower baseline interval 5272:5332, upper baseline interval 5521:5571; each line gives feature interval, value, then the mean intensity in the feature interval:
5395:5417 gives 2.1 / 12.9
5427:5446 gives 1.7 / 13.2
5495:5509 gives 0.6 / 14.1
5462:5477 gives 0.7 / 13.9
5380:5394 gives 1.2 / 13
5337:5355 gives 0.6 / 13.5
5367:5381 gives 0.9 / 13.3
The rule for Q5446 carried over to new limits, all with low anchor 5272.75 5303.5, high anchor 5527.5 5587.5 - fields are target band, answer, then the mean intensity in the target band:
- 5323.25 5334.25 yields 0.5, 13.5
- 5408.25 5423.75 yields 1.8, 13.1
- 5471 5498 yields 2.4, 13.9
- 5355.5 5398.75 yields 3.8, 13.2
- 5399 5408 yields 0.9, 13.3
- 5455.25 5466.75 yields 0.9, 13.8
